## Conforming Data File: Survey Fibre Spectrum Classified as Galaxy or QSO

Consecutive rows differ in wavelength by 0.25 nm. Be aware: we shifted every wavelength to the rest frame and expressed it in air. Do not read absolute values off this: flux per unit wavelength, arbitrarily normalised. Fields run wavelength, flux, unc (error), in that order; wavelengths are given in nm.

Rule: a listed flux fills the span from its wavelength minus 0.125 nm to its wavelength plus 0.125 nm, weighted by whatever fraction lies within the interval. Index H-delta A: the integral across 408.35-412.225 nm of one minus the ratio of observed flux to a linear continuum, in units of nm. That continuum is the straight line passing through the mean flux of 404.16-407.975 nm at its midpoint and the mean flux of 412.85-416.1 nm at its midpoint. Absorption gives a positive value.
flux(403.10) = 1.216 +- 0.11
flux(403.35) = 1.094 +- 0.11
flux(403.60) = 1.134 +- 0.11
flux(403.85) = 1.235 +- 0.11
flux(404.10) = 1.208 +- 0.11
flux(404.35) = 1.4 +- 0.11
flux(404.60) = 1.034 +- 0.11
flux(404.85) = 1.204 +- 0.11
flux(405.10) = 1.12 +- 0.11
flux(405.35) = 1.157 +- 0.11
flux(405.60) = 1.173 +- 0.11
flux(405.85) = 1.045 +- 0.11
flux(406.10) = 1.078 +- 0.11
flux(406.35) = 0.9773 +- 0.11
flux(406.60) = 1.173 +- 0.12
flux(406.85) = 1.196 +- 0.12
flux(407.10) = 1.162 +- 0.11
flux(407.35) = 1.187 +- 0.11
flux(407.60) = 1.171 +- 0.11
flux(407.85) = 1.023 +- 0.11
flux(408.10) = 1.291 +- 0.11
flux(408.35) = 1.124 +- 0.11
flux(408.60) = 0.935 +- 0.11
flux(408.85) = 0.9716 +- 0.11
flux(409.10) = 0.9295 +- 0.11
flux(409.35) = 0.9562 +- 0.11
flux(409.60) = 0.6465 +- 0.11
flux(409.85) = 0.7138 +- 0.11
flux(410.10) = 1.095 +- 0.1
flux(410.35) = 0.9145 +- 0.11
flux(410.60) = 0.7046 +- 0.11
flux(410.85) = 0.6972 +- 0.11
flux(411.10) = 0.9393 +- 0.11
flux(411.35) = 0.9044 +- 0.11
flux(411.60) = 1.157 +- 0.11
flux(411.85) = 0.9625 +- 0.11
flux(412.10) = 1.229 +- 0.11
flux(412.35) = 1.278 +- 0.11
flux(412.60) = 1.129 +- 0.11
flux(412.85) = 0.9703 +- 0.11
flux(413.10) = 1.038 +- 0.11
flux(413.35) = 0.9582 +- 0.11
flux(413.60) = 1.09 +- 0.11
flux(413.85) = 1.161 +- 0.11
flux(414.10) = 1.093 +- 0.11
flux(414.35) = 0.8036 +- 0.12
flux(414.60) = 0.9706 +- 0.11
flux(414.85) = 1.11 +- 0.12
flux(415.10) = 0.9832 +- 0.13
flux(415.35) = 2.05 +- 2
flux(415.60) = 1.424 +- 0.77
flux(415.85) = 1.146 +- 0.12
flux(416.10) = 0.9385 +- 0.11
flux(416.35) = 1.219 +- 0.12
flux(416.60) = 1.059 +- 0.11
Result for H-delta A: 0.73 nm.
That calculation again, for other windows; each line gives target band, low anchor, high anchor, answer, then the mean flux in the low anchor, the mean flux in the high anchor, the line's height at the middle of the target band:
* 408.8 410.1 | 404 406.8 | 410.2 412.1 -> 0.168 nm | 1.14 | 0.922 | 0.987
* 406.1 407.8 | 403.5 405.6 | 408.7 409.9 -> -0.198 nm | 1.19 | 0.854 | 1.02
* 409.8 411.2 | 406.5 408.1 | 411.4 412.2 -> 0.332 nm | 1.16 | 1.09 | 1.11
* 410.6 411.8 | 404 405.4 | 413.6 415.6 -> 0.282 nm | 1.19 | 1.18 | 1.18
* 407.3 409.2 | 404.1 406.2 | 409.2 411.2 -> -0.232 nm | 1.16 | 0.833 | 0.958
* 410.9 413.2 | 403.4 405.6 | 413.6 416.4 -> 0.228 nm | 1.18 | 1.17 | 1.17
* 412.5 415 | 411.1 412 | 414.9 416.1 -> 0.324 nm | 1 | 1.33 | 1.19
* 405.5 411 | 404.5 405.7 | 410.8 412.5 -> 0.439 nm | 1.14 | 1.04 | 1.09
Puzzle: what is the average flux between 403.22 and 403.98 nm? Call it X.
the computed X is 1.16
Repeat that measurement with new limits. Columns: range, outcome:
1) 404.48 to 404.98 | 1.12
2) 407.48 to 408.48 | 1.15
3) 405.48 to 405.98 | 1.11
